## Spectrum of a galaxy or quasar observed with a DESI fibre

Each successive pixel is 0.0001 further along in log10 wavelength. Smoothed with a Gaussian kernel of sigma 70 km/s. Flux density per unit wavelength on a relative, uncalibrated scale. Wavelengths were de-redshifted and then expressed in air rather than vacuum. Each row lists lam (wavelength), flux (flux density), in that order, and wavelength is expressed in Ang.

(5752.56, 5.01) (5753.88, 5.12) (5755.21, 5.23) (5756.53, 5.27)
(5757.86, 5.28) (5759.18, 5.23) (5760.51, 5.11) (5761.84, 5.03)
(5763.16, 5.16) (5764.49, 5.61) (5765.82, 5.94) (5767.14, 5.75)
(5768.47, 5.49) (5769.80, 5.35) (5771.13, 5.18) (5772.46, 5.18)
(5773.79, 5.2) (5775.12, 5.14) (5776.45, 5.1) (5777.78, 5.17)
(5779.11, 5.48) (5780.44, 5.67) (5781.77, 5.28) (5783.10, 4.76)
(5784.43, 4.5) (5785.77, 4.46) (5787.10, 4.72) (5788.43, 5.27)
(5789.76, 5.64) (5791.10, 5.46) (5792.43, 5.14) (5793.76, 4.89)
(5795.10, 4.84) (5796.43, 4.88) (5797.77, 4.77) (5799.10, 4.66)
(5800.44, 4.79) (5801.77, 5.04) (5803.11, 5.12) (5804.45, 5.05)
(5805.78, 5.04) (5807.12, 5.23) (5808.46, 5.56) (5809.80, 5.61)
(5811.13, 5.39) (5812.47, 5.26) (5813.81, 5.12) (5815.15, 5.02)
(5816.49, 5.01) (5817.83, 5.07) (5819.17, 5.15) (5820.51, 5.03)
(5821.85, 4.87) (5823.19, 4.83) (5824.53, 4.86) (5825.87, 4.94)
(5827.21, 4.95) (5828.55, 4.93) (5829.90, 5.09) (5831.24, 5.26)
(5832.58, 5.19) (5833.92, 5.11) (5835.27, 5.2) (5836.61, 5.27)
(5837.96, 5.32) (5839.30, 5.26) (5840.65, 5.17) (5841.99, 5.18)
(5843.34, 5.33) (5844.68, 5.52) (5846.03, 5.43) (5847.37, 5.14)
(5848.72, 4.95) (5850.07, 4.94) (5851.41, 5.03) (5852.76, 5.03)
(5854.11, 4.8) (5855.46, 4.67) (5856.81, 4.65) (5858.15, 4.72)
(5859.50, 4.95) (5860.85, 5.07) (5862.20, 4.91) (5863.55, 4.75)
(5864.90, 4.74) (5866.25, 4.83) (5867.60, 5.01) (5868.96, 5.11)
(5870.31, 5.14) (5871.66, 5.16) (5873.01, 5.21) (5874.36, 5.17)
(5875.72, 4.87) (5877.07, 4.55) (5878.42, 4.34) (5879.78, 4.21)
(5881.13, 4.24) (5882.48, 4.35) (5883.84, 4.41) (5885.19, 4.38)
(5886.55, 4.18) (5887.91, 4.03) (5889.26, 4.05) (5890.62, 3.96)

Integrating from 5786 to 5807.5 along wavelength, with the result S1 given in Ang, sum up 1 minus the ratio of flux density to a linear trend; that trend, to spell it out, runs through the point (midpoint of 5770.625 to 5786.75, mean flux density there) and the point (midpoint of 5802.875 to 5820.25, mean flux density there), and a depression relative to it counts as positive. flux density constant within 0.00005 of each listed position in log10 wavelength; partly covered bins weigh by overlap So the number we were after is 0.53 Ang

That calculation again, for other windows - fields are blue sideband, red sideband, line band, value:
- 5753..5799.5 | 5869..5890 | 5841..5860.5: -1.2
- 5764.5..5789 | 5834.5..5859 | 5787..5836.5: 0.6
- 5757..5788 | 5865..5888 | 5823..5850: -1.5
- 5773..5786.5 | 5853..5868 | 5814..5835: -0.4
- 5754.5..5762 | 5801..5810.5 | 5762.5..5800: 0.4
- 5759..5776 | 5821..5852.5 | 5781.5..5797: 0.8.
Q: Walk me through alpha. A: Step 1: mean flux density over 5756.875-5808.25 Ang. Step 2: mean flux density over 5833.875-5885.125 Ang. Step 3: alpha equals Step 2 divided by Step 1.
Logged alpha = 1.0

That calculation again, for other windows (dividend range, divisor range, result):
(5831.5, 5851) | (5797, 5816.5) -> 1.02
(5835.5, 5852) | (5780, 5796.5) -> 1.04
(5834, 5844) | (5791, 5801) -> 1.07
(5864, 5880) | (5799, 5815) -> 0.94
